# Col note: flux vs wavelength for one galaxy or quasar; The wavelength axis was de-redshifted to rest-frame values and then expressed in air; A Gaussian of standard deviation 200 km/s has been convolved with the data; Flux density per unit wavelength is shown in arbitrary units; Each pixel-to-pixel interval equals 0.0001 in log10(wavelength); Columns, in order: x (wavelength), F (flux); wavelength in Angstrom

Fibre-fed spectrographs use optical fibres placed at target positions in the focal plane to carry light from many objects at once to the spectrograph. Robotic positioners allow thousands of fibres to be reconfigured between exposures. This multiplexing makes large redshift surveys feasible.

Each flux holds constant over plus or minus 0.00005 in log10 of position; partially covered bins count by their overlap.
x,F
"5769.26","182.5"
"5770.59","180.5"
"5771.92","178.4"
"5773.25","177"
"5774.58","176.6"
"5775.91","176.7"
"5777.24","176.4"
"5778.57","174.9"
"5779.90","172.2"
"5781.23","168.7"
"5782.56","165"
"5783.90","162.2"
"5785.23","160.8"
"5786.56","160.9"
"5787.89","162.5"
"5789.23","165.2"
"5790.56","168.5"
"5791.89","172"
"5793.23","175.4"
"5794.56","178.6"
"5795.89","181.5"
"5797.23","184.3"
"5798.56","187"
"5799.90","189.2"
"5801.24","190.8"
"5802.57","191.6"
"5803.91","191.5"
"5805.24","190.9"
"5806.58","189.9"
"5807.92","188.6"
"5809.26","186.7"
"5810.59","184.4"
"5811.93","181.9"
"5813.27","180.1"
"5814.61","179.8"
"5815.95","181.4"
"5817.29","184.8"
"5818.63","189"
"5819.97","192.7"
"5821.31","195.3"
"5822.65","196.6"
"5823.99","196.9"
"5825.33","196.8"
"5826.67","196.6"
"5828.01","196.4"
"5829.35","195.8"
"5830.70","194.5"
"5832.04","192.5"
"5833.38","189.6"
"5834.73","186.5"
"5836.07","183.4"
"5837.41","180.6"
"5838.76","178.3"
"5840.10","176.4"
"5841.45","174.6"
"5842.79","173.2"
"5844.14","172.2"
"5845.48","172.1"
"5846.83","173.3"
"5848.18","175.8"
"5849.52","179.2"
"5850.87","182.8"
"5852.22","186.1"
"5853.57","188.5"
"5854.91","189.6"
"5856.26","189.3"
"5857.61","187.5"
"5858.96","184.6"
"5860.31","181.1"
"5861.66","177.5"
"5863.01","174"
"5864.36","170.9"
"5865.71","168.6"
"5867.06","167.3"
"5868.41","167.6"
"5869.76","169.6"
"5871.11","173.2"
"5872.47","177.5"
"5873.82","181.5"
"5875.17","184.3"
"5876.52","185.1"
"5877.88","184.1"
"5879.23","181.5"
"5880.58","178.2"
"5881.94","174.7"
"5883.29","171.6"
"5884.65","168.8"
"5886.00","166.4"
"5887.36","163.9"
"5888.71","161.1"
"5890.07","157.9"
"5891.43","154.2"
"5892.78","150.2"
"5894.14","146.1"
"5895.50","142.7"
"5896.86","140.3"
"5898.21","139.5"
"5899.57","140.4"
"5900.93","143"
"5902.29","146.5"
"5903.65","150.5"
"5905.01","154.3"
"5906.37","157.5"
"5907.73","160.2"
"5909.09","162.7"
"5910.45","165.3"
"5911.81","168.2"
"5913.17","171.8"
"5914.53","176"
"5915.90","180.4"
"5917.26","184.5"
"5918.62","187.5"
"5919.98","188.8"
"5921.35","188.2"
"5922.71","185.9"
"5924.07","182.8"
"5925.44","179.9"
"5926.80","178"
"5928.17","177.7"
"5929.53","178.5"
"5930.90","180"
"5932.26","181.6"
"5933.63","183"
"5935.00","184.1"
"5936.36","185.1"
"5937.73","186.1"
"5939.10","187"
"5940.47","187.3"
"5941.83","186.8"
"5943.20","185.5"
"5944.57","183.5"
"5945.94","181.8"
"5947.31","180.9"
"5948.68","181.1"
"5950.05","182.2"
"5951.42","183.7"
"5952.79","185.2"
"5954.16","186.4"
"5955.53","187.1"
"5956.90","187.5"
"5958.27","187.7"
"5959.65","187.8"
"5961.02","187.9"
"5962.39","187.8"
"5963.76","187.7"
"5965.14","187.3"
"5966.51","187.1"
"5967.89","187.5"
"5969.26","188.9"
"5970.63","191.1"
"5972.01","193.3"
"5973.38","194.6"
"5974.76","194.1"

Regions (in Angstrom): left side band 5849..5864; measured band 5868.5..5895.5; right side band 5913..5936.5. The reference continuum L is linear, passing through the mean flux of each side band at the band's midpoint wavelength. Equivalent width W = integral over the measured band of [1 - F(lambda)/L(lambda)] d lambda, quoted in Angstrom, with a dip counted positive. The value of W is 2.0 Angstrom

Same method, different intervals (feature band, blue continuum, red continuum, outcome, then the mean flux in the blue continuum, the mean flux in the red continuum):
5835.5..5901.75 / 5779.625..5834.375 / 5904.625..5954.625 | 3.8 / 183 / 180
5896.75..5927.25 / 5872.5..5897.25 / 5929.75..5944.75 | 1.6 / 167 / 184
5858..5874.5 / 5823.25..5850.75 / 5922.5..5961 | 0.8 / 184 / 184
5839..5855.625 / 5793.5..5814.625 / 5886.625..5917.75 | -0.5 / 186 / 157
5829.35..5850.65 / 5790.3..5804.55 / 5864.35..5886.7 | -0.2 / 183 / 175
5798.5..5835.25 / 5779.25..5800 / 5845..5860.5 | -2.8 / 172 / 183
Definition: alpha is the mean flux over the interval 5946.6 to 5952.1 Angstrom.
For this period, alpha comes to 182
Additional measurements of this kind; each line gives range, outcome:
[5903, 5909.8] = 157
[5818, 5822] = 192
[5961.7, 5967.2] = 187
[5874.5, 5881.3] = 183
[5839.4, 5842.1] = 176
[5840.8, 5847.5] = 173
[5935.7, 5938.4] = 185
